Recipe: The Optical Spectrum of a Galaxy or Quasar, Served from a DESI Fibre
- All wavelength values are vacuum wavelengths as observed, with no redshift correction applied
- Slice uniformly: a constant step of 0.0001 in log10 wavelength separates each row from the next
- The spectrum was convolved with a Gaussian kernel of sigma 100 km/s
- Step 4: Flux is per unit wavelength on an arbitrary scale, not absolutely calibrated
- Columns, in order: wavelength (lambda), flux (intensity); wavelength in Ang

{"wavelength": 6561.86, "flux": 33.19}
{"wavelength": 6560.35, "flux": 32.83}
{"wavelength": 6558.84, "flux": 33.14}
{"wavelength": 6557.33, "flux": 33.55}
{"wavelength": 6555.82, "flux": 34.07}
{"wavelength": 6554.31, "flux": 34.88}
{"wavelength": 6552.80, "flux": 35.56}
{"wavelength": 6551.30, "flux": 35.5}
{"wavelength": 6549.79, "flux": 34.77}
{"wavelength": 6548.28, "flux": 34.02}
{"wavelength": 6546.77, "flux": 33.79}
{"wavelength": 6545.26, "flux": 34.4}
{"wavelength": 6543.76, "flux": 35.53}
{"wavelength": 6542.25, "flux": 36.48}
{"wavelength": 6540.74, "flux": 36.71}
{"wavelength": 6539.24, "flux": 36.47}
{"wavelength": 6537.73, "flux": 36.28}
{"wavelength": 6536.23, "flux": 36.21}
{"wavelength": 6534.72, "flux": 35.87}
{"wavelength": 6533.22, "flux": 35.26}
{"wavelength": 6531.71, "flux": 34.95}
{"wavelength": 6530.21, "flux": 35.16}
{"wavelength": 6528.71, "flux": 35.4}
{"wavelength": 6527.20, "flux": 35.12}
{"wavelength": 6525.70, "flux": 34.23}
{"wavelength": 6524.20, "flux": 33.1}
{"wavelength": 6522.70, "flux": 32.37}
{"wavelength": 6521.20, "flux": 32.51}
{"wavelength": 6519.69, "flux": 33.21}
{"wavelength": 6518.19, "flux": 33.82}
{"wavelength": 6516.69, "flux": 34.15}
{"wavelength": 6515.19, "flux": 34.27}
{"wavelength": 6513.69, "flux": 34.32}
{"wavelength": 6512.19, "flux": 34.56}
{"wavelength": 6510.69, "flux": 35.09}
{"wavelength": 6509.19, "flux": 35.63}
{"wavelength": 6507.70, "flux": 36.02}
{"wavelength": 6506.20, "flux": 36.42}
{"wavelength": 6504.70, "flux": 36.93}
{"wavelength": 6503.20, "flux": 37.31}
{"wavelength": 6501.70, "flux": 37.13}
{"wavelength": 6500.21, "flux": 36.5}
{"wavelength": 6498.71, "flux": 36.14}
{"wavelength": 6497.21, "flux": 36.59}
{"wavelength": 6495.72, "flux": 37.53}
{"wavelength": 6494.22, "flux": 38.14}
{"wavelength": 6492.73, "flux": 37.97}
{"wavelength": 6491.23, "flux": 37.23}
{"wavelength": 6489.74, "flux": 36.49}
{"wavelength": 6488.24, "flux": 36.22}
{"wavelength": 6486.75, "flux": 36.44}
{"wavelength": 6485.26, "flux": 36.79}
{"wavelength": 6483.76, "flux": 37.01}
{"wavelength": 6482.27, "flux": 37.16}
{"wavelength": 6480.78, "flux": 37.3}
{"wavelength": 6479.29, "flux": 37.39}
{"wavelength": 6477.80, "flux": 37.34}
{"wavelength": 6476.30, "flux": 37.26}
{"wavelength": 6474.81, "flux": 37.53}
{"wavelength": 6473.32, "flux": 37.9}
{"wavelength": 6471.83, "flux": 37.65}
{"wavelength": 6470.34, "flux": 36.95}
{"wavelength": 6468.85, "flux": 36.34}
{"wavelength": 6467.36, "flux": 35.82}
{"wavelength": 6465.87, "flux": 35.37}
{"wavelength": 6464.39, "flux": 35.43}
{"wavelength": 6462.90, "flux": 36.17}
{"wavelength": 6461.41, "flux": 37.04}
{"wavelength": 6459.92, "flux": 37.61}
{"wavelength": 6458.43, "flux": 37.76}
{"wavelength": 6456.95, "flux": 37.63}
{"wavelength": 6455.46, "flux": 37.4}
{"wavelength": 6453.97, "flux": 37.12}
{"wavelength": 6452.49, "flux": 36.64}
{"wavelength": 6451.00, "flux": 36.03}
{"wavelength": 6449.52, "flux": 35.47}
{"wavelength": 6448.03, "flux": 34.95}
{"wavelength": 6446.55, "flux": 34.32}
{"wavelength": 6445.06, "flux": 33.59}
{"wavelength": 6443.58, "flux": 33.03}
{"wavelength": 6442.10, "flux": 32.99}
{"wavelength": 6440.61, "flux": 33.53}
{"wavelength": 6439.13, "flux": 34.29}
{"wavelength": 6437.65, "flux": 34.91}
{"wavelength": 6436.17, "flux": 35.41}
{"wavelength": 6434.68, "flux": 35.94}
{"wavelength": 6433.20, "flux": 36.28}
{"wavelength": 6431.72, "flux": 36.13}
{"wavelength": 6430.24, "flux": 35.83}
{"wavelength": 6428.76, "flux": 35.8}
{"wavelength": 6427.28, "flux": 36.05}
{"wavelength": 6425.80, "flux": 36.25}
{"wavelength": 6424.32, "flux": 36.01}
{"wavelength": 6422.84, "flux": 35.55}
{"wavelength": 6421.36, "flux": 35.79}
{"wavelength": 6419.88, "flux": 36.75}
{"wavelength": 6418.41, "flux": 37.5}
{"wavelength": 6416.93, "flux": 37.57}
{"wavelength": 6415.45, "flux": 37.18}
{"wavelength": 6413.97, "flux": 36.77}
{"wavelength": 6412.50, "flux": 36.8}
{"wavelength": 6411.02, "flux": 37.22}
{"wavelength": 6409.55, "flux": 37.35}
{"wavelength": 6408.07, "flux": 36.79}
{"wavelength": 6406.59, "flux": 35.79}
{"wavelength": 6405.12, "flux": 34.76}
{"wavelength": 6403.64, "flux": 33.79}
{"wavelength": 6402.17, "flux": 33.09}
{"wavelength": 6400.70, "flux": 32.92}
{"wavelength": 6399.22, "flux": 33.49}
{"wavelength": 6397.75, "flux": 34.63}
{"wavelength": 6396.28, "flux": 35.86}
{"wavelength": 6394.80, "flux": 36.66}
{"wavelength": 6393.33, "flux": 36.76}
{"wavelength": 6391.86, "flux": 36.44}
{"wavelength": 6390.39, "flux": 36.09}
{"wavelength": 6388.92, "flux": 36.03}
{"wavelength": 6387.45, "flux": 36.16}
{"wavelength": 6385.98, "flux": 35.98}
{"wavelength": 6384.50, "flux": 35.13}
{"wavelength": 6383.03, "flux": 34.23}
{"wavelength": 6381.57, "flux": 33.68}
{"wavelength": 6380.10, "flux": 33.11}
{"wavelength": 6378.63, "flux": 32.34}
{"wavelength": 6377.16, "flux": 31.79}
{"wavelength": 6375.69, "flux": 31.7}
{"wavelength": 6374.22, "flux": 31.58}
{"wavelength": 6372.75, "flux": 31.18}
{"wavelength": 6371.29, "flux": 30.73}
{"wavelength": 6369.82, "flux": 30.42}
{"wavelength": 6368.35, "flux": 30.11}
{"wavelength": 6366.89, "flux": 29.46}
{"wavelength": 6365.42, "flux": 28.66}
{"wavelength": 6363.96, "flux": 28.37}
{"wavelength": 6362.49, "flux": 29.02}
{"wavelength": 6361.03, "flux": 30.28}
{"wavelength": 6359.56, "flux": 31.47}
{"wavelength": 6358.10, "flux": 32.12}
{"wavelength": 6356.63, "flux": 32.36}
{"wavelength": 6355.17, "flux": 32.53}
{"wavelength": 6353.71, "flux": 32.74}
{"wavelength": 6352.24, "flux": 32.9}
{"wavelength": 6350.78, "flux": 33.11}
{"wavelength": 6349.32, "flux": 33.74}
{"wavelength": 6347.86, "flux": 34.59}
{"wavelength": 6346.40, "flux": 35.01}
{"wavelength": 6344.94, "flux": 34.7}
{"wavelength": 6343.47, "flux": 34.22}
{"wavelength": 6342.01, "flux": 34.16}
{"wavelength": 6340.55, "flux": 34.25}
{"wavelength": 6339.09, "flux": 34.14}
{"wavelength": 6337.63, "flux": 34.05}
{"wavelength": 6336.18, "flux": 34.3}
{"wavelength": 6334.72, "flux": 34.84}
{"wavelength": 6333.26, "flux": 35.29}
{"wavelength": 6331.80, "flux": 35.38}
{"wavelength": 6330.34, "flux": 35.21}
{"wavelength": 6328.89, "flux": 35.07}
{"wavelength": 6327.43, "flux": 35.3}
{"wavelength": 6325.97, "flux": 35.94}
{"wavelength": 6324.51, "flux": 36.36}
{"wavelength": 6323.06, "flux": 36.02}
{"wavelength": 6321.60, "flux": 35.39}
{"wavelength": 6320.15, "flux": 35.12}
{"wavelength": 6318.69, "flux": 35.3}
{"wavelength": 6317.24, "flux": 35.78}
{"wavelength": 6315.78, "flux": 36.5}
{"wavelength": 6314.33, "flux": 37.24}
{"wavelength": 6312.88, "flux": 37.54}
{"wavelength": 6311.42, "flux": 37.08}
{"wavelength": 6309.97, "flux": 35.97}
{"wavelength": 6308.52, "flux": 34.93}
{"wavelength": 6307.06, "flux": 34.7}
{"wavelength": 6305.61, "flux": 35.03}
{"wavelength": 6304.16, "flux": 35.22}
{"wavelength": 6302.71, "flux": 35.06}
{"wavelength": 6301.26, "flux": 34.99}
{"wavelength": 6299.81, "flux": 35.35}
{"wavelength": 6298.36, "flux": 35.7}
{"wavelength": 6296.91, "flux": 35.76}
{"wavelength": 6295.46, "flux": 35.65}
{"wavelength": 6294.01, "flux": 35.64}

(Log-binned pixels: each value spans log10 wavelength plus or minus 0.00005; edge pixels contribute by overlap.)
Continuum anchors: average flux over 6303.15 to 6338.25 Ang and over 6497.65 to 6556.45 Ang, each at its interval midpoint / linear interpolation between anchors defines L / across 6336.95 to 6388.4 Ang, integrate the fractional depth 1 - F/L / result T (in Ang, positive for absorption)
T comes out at 4.20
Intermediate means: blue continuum 35.6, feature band 32.6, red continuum 35.1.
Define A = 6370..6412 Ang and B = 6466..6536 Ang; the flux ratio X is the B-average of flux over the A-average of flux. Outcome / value 1.0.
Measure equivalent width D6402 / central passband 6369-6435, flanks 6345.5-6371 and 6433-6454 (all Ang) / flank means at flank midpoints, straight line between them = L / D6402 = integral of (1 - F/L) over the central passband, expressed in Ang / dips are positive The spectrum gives -3.5 Ang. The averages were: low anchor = 31.6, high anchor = 34.9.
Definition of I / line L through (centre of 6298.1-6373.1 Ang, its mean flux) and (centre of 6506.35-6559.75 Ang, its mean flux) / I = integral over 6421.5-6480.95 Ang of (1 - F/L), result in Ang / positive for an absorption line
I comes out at -2.8 Ang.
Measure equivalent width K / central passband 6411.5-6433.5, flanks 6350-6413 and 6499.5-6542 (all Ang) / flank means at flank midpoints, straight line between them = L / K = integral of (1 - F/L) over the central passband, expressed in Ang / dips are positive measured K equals -1.6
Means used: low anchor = 33.4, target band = 36.4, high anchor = 35.2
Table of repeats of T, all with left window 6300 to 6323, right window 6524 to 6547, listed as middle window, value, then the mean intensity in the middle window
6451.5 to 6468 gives -0.6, 36.7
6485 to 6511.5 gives -0.9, 36.7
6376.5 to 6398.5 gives 0.4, 35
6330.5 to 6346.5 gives 0.5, 34.6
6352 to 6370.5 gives 2.5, 30.7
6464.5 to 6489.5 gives -1.0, 36.9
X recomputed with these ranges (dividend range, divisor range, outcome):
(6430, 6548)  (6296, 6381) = 1.06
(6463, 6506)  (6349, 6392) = 1.14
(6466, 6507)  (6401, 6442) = 1.03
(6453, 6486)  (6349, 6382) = 1.18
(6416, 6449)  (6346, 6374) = 1.12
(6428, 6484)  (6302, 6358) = 1.04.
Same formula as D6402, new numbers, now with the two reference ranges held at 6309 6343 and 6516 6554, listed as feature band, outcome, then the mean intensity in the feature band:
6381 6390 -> 0.01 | 35.3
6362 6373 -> 1.76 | 29.7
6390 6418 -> -0.45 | 35.8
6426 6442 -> -0.09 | 35.3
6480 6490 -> -0.51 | 36.8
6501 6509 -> -0.40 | 36.7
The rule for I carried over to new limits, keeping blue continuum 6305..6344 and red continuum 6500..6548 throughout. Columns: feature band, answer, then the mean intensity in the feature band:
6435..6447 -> 0.4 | 34.1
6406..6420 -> -0.7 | 37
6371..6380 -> 0.9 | 31.7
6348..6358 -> 0.7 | 32.9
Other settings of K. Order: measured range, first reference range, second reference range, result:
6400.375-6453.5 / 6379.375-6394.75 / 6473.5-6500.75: 0.8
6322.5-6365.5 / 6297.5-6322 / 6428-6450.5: 2.3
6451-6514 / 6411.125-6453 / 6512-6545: -2.8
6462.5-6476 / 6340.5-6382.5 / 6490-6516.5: -0.5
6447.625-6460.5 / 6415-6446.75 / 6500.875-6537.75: -0.5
